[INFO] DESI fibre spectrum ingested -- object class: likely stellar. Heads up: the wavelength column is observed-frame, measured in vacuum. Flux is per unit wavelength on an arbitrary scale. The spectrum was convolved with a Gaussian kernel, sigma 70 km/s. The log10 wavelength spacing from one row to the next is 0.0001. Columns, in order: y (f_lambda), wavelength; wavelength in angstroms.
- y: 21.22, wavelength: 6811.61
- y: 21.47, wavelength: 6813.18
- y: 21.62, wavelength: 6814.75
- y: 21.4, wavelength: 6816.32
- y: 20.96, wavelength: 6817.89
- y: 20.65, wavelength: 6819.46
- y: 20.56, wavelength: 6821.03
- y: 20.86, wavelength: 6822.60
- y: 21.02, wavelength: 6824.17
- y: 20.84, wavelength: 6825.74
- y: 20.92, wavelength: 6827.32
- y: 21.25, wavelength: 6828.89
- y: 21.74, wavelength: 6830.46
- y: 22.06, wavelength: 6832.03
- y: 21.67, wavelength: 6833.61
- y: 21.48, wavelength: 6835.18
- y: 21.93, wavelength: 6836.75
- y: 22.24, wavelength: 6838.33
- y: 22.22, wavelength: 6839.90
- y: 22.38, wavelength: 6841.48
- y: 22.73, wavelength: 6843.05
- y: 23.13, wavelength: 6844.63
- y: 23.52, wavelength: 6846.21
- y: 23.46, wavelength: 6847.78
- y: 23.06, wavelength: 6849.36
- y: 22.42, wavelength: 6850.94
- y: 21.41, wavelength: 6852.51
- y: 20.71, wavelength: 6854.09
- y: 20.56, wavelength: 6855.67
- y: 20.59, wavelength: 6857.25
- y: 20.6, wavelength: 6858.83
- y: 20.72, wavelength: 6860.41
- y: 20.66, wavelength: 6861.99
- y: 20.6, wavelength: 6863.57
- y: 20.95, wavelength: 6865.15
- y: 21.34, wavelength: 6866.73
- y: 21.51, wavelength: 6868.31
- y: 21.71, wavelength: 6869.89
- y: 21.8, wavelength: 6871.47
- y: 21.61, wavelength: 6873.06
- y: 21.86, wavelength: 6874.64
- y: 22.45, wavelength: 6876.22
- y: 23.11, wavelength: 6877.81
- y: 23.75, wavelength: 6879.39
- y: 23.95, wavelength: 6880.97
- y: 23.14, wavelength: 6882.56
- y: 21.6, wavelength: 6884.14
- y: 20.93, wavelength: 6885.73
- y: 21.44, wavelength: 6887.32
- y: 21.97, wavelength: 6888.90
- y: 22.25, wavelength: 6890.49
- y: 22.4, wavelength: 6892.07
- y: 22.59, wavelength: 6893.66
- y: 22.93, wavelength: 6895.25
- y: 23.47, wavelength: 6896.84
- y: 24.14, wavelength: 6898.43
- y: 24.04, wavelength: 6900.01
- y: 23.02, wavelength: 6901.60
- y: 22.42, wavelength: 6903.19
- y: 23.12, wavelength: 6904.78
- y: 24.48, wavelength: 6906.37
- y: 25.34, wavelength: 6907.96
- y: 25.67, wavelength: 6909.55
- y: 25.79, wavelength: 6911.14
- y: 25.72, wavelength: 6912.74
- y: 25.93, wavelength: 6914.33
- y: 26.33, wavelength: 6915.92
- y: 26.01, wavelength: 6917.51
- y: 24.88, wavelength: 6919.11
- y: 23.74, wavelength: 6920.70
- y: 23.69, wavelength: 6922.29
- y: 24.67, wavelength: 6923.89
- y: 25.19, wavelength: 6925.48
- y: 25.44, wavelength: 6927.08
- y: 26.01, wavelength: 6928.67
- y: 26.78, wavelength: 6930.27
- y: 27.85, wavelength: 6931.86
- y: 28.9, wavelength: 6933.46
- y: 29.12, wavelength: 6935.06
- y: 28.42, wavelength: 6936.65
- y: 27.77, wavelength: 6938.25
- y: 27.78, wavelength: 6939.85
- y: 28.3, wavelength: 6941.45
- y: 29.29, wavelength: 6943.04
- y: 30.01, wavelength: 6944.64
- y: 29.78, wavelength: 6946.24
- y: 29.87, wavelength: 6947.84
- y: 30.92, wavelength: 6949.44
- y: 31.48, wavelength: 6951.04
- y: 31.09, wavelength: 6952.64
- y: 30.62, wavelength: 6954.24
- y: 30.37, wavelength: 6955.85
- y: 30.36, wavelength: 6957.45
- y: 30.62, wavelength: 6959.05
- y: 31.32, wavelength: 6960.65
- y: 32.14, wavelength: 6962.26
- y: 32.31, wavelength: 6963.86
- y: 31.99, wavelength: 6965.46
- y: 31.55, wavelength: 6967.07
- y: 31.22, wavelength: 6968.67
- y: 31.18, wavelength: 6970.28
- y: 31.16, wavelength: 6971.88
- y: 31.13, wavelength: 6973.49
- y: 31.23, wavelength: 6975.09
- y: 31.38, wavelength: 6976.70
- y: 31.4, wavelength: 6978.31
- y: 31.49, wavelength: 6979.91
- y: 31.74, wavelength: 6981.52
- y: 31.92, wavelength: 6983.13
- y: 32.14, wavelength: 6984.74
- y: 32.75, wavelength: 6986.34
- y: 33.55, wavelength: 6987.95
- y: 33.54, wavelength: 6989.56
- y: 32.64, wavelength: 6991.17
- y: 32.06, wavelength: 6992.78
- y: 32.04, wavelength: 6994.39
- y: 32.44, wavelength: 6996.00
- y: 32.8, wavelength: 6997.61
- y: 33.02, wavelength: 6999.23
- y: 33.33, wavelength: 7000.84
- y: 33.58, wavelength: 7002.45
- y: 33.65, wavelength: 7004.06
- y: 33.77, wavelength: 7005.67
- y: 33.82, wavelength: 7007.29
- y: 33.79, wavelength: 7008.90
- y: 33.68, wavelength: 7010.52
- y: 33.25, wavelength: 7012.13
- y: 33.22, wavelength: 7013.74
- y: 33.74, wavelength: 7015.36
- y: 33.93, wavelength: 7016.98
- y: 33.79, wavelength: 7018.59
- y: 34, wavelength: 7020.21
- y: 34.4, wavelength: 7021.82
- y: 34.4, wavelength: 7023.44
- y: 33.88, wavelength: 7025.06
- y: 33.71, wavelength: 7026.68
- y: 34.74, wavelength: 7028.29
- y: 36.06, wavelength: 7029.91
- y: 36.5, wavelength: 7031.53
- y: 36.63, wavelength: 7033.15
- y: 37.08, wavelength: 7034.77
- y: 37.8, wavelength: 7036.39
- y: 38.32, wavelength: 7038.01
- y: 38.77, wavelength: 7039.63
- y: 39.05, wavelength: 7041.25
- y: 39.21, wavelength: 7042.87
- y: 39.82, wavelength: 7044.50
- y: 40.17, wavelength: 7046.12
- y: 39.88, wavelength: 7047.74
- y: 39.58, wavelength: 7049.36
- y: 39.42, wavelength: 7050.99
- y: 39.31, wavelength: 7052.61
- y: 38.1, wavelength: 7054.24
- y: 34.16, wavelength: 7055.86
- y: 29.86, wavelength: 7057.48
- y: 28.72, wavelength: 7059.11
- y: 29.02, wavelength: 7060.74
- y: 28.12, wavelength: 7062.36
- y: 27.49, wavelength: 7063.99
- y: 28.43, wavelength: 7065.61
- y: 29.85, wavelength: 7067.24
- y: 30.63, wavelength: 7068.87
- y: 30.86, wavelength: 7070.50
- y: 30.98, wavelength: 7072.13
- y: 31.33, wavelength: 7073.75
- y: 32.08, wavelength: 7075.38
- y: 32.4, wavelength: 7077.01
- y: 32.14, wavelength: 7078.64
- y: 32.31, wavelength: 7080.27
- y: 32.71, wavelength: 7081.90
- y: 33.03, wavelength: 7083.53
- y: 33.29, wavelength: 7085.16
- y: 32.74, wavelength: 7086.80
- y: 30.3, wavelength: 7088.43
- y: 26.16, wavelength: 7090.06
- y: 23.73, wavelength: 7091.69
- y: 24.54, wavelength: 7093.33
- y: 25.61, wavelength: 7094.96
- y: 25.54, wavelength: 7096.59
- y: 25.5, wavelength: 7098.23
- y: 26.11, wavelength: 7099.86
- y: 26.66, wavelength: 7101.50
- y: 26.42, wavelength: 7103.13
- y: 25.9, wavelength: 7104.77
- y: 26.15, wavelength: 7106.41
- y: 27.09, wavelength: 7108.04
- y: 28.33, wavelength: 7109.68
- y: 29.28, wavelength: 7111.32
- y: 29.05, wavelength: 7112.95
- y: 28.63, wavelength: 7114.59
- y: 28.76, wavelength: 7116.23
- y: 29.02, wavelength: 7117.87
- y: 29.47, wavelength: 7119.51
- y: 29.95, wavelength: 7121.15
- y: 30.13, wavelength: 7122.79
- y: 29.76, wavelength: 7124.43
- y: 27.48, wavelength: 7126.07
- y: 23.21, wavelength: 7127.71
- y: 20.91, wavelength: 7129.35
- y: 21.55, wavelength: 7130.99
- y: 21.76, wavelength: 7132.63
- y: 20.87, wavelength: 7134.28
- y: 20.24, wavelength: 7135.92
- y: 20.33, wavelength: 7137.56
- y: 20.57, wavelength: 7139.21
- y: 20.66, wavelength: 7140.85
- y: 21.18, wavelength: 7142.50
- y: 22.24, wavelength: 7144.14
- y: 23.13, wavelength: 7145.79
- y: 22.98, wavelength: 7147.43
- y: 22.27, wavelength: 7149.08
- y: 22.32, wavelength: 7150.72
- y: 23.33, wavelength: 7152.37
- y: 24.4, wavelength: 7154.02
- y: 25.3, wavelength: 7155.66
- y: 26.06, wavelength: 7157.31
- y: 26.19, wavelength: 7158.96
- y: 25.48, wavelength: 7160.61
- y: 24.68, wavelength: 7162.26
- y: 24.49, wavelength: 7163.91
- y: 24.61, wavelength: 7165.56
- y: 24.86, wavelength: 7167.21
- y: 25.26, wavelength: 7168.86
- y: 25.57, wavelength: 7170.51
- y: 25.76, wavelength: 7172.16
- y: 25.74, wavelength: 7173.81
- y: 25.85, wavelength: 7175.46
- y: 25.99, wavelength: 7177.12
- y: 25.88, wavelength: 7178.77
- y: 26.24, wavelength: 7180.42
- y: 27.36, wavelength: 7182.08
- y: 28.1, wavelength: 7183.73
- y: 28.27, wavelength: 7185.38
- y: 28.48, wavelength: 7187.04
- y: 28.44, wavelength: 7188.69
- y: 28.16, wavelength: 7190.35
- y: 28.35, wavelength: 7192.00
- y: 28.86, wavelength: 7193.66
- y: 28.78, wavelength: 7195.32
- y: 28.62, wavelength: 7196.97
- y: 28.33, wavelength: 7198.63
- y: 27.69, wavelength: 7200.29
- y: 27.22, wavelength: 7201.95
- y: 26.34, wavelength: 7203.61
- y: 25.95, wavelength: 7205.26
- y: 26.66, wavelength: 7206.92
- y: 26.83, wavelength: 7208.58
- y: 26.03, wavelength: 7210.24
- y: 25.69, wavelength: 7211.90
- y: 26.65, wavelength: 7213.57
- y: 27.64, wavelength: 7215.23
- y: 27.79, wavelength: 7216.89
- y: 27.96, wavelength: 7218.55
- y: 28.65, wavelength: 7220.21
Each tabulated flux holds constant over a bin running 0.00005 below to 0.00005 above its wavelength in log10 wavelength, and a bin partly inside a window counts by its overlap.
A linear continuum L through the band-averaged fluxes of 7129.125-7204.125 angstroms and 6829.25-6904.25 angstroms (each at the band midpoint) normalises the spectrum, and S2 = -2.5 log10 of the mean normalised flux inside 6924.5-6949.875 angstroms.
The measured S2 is -0.23 mag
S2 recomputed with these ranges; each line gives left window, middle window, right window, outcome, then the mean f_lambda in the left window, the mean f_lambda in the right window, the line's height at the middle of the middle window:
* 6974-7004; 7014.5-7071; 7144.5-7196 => -0.15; 32.4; 25.8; 30.5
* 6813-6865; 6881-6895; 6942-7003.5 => 0.14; 21.6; 31.6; 25.2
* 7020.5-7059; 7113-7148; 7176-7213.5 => 0.27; 36.8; 27.3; 31.3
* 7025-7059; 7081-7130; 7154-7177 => 0.12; 37.1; 25.4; 31.1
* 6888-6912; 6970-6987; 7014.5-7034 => -0.04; 23.6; 34.6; 30.6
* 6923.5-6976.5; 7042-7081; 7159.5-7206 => -0.18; 29.6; 26.8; 28.3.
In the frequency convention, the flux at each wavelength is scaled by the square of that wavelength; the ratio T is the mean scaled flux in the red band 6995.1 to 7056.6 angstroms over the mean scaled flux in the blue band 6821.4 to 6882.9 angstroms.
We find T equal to 1.72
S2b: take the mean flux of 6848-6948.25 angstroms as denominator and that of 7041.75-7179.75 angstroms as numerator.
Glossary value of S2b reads 1.16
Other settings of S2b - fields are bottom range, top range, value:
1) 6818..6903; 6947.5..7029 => 1.48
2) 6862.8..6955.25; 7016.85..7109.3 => 1.29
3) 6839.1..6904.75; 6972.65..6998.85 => 1.45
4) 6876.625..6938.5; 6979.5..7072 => 1.39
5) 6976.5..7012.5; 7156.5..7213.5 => 0.81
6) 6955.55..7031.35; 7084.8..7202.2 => 0.79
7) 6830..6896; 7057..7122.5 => 1.32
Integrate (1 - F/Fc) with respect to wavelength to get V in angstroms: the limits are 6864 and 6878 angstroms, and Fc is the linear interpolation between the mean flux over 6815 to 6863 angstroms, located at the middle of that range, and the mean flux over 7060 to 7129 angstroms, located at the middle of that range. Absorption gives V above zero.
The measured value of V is 0.5 angstroms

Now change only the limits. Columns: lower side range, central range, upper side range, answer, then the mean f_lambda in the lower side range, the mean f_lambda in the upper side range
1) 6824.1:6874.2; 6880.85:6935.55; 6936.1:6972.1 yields 4.5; 21.7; 30.4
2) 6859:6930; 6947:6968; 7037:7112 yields -4.0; 23.3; 31.5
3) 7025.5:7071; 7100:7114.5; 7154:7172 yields 1.3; 35.1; 25.2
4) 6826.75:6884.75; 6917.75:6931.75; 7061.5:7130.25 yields -0.8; 21.9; 28.6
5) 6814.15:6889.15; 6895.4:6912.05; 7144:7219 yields -1.2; 21.7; 26.2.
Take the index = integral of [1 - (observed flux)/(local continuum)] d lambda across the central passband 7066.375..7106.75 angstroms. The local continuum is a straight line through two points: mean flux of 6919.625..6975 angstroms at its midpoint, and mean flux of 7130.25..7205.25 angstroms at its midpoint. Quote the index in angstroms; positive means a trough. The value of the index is -3.8 angstroms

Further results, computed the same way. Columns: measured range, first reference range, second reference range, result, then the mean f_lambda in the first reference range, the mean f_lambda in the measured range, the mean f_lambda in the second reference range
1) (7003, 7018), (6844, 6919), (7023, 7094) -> -1.5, 22.8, 33.7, 33.6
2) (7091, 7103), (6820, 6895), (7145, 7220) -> -0.2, 21.8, 25.5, 26.3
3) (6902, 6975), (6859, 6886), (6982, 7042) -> -1.1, 21.9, 28.2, 34.3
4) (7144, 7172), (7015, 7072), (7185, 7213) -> 4.8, 34.8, 24.4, 27.5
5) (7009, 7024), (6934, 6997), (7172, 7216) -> -1.8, 31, 33.8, 27.2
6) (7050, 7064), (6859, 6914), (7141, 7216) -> -4.8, 22.7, 33.1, 25.9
